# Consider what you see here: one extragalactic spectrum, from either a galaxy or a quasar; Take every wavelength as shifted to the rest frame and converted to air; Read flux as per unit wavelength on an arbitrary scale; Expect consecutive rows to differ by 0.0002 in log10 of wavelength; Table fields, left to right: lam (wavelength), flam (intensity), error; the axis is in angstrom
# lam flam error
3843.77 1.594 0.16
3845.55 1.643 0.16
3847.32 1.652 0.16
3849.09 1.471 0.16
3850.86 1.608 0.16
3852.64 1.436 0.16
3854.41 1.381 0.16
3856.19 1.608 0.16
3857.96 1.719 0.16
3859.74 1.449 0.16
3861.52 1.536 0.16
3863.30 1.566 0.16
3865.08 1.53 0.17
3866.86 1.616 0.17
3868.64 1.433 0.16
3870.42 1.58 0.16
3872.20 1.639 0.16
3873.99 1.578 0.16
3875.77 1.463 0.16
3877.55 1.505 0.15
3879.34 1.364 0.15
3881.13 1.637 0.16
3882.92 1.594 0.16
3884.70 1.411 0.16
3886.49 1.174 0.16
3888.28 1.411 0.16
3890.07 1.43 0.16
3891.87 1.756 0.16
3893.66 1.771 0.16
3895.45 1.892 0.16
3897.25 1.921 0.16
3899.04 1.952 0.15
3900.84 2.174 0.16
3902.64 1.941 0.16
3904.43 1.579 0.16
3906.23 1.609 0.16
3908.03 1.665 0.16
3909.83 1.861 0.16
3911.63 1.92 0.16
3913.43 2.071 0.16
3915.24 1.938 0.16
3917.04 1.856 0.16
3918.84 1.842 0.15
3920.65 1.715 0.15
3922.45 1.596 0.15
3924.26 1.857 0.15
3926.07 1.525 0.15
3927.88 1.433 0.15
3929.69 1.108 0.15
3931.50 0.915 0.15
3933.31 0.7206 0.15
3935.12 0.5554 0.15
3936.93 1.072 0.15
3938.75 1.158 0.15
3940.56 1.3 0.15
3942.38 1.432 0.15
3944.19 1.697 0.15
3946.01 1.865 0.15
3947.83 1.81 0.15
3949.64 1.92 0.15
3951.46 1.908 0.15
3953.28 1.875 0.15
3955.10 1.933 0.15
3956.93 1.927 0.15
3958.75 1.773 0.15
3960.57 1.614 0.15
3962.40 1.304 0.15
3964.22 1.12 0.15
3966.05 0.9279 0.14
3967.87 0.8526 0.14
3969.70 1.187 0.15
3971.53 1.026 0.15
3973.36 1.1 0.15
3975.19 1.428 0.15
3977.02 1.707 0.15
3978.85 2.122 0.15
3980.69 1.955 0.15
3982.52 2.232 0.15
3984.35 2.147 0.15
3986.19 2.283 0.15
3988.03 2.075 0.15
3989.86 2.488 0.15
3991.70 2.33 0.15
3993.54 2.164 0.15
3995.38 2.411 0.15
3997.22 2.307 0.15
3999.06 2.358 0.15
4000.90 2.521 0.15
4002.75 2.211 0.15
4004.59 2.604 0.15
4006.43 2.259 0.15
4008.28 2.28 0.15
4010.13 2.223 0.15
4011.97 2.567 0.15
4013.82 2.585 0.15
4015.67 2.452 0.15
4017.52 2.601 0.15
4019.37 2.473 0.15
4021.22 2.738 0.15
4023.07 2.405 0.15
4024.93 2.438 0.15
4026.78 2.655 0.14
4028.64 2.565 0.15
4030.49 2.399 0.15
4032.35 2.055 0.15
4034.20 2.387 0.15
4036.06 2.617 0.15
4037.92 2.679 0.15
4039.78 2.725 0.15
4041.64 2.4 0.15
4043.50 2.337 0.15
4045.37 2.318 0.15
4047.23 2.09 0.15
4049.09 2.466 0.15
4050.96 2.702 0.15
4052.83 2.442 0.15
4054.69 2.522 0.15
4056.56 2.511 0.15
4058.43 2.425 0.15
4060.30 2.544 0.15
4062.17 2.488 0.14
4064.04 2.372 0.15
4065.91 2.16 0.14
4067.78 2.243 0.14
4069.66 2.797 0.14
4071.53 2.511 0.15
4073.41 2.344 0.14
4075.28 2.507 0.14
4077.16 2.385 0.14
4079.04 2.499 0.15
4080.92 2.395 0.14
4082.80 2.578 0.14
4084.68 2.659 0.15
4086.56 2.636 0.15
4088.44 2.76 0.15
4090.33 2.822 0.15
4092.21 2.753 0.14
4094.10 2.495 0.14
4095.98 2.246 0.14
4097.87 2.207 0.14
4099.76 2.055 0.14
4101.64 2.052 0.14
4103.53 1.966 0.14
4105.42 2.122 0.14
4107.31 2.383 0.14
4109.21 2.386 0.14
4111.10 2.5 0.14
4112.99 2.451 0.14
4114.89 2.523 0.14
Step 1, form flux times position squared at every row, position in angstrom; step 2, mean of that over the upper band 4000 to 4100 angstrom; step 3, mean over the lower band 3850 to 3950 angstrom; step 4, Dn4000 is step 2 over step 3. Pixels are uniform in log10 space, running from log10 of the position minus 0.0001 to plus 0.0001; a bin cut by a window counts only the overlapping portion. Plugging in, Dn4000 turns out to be 1.69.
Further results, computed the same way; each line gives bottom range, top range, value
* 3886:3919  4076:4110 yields 1.49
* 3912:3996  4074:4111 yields 1.58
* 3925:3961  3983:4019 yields 1.64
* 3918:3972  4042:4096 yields 1.84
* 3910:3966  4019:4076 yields 1.68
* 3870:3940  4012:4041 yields 1.71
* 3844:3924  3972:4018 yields 1.41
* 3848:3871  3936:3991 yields 1.13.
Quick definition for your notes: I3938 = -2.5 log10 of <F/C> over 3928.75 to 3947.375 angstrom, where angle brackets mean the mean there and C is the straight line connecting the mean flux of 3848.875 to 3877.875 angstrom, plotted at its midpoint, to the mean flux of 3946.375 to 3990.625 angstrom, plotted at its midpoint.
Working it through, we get 0.35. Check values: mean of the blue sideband 1.54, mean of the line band 1.2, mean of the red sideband 1.7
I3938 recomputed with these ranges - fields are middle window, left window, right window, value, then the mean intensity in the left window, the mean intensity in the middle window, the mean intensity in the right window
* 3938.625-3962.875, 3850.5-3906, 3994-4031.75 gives 0.205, 1.6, 1.7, 2.45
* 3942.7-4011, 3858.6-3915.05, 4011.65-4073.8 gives 0.133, 1.65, 1.89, 2.47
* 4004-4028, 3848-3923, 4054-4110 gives -0.148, 1.65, 2.48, 2.43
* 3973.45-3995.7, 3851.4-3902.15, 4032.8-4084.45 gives 0.023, 1.59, 2.07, 2.46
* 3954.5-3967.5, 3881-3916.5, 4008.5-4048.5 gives 0.372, 1.74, 1.48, 2.46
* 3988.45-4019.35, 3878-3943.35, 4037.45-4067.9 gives -0.124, 1.56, 2.39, 2.44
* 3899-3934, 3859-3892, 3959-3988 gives -0.093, 1.5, 1.66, 1.56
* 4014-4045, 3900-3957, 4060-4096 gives -0.126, 1.61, 2.49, 2.52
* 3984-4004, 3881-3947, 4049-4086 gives -0.131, 1.58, 2.31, 2.48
